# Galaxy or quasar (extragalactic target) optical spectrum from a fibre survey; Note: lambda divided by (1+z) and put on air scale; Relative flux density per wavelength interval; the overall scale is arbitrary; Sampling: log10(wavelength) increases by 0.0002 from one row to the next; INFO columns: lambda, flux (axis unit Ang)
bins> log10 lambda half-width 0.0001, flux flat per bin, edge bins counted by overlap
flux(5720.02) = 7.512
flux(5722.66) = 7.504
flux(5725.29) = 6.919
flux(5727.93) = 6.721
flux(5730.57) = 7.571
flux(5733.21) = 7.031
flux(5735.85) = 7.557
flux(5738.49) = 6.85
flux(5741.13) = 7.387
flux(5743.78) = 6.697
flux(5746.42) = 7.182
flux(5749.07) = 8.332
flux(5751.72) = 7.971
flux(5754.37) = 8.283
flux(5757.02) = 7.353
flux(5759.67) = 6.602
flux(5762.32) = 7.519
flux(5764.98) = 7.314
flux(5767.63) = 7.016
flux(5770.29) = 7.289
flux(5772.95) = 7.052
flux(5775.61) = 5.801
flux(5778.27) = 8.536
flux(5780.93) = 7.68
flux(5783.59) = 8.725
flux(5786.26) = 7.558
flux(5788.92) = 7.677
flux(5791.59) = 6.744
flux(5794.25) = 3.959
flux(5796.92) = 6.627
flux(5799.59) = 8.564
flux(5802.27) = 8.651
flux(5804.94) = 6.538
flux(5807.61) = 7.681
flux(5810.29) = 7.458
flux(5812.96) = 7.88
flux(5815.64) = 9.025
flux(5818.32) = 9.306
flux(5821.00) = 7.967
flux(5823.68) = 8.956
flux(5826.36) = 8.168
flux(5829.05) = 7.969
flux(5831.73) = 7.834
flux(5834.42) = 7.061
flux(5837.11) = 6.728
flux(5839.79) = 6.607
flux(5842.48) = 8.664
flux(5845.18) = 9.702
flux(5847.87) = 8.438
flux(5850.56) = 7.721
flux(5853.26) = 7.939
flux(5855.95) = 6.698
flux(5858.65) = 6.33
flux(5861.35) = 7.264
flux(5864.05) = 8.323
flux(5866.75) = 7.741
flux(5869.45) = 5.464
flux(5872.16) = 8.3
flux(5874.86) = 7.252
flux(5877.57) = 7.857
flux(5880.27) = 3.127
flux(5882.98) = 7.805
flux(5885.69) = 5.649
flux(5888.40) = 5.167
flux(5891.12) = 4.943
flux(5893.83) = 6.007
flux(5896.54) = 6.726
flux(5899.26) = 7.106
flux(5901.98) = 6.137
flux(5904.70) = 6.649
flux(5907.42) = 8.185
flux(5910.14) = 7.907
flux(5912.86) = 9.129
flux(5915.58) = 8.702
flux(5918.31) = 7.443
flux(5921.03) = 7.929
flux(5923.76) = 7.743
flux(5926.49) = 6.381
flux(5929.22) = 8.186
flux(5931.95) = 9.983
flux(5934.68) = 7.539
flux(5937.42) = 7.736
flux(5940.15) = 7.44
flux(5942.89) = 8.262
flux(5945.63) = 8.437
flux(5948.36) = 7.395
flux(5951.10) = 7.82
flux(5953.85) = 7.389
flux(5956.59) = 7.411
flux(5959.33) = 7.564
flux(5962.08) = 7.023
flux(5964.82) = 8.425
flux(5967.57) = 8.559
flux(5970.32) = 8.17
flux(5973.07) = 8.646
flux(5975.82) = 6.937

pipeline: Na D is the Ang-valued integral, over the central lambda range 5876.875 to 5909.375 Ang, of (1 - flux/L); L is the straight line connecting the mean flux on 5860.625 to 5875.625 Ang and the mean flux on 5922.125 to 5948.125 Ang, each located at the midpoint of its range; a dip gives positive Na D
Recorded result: 5.7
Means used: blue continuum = 7.4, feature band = 6.28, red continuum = 7.94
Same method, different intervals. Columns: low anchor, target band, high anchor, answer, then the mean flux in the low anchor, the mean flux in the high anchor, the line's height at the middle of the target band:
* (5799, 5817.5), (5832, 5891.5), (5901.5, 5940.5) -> 6.3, 7.98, 7.85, 7.92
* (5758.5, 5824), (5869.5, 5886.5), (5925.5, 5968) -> 2.4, 7.51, 7.84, 7.69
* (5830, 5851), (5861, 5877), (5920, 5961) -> 0.9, 7.85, 7.81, 7.84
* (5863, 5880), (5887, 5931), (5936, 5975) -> 1.9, 7.2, 7.86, 7.5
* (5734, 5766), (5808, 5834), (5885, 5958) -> -2.8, 7.42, 7.4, 7.41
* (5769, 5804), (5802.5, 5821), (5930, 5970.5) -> -1.6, 7.29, 7.94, 7.39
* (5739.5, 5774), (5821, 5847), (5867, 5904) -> -4.7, 7.38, 6.32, 6.75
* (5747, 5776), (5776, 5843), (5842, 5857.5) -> 1.0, 7.36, 8.14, 7.79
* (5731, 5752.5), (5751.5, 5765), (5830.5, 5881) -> -0.2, 7.37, 7.37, 7.37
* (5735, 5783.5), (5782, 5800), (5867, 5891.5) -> 0.1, 7.39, 6.29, 7.1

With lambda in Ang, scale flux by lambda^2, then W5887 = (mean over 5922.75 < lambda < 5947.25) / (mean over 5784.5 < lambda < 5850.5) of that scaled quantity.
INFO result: 1.1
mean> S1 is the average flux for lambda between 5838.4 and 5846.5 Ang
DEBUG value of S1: 8.31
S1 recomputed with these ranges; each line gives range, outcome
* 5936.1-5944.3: 7.81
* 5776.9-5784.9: 8.3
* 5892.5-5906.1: 6.53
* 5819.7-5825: 8.47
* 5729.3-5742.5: 7.28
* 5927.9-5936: 8.58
